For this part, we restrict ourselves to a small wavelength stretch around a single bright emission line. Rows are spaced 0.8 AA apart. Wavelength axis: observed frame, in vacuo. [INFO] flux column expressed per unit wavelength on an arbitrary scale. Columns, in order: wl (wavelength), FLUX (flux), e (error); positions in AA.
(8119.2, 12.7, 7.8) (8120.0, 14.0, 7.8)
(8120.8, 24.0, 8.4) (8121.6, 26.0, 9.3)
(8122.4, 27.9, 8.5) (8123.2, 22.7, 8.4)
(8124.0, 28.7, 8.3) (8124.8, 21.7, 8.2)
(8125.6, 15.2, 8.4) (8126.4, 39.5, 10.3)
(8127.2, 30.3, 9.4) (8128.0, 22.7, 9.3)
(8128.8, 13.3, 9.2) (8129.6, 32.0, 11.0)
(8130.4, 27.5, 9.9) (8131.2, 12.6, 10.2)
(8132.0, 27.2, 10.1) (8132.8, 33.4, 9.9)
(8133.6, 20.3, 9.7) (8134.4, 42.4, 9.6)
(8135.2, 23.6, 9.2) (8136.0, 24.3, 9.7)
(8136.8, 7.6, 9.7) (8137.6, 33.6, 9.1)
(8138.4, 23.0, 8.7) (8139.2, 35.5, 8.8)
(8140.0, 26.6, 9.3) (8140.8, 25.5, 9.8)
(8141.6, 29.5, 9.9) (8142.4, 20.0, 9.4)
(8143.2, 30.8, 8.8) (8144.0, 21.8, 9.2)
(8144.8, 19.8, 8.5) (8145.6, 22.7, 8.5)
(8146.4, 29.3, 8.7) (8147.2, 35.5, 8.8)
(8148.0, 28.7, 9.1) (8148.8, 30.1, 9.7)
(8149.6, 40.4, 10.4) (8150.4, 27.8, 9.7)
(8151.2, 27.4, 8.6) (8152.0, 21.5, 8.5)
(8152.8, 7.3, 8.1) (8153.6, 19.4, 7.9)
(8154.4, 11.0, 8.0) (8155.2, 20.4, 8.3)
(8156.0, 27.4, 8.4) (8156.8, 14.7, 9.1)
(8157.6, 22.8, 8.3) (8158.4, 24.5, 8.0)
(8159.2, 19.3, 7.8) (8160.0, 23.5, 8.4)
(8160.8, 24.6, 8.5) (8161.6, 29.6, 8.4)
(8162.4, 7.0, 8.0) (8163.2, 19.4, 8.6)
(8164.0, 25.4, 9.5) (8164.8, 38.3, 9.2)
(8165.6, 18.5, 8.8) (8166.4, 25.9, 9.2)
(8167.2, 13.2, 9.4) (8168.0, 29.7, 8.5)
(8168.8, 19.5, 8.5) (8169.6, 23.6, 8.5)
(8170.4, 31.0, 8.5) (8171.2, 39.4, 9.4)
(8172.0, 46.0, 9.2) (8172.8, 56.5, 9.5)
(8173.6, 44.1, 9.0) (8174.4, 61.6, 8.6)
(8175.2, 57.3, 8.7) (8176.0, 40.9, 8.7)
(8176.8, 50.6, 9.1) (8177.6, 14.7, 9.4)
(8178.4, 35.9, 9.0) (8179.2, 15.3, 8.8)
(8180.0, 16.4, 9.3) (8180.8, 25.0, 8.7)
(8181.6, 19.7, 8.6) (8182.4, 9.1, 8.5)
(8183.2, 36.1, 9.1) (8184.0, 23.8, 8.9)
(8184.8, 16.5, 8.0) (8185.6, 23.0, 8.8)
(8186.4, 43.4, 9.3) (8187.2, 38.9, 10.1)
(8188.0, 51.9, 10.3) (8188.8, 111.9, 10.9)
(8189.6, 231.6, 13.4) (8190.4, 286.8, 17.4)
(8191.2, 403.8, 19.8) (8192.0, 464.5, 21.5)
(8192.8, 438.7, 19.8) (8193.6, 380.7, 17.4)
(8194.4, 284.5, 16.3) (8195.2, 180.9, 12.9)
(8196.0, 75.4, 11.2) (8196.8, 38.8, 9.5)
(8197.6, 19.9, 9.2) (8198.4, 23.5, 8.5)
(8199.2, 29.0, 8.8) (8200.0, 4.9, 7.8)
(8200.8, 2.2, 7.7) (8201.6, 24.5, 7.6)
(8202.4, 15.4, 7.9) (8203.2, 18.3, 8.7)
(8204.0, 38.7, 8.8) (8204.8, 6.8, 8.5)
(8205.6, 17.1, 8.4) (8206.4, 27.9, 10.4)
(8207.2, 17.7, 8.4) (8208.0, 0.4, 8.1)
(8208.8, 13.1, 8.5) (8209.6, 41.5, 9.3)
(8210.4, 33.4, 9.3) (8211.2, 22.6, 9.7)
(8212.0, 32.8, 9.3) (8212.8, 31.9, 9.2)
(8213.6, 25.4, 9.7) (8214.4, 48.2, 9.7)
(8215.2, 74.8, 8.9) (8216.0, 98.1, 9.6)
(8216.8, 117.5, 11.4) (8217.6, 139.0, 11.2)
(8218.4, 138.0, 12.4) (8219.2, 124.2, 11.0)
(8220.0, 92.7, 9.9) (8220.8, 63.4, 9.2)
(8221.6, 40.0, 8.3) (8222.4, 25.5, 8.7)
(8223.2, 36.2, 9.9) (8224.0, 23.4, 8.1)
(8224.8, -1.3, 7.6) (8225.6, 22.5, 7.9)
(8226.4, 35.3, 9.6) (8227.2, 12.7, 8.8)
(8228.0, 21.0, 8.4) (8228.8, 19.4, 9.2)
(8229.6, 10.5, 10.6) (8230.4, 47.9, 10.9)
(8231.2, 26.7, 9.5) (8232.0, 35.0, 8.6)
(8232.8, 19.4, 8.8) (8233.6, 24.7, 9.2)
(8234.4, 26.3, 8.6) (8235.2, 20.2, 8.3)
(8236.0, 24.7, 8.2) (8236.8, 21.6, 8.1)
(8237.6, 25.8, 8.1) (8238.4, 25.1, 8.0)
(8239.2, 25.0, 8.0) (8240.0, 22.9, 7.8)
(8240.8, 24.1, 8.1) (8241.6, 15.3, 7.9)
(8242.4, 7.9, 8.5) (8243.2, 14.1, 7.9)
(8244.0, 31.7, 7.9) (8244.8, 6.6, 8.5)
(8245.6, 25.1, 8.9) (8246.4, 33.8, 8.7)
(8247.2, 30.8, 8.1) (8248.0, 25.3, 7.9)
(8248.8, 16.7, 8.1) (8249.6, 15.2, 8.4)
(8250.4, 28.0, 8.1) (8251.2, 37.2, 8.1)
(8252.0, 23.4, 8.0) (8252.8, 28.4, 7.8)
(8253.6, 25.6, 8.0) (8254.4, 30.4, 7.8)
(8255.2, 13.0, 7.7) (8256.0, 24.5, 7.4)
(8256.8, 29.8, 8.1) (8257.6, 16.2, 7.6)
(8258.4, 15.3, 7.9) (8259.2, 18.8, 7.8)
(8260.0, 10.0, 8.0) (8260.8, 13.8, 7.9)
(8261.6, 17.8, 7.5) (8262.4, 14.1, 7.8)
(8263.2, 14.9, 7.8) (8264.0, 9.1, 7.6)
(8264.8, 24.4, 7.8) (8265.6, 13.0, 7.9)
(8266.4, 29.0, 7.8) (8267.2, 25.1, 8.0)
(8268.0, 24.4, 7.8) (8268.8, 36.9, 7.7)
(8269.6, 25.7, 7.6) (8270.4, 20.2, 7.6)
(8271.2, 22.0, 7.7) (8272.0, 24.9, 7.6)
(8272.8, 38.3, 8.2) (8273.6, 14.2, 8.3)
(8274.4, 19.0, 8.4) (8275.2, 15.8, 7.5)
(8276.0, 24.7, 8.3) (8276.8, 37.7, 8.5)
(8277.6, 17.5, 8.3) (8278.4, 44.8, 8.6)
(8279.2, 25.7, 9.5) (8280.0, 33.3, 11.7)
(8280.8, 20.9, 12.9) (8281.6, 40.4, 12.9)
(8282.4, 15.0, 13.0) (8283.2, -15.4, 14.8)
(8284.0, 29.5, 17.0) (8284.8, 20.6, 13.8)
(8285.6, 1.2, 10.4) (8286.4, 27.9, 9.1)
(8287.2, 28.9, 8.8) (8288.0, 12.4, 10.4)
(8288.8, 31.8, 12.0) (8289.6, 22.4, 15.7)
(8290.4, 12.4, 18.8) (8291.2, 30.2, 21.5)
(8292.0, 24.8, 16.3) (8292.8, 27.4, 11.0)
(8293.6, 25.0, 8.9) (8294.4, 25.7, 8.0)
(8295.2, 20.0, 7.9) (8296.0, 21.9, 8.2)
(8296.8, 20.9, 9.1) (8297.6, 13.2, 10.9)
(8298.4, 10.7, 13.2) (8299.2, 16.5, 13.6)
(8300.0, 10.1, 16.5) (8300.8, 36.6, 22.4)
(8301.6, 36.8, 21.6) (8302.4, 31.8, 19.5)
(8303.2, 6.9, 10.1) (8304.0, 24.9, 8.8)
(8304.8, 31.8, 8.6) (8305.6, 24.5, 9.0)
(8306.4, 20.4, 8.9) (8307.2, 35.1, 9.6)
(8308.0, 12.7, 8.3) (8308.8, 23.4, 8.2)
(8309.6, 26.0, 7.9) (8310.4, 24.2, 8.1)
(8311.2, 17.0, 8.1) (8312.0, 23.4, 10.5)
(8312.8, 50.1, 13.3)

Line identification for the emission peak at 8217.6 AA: [N II]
